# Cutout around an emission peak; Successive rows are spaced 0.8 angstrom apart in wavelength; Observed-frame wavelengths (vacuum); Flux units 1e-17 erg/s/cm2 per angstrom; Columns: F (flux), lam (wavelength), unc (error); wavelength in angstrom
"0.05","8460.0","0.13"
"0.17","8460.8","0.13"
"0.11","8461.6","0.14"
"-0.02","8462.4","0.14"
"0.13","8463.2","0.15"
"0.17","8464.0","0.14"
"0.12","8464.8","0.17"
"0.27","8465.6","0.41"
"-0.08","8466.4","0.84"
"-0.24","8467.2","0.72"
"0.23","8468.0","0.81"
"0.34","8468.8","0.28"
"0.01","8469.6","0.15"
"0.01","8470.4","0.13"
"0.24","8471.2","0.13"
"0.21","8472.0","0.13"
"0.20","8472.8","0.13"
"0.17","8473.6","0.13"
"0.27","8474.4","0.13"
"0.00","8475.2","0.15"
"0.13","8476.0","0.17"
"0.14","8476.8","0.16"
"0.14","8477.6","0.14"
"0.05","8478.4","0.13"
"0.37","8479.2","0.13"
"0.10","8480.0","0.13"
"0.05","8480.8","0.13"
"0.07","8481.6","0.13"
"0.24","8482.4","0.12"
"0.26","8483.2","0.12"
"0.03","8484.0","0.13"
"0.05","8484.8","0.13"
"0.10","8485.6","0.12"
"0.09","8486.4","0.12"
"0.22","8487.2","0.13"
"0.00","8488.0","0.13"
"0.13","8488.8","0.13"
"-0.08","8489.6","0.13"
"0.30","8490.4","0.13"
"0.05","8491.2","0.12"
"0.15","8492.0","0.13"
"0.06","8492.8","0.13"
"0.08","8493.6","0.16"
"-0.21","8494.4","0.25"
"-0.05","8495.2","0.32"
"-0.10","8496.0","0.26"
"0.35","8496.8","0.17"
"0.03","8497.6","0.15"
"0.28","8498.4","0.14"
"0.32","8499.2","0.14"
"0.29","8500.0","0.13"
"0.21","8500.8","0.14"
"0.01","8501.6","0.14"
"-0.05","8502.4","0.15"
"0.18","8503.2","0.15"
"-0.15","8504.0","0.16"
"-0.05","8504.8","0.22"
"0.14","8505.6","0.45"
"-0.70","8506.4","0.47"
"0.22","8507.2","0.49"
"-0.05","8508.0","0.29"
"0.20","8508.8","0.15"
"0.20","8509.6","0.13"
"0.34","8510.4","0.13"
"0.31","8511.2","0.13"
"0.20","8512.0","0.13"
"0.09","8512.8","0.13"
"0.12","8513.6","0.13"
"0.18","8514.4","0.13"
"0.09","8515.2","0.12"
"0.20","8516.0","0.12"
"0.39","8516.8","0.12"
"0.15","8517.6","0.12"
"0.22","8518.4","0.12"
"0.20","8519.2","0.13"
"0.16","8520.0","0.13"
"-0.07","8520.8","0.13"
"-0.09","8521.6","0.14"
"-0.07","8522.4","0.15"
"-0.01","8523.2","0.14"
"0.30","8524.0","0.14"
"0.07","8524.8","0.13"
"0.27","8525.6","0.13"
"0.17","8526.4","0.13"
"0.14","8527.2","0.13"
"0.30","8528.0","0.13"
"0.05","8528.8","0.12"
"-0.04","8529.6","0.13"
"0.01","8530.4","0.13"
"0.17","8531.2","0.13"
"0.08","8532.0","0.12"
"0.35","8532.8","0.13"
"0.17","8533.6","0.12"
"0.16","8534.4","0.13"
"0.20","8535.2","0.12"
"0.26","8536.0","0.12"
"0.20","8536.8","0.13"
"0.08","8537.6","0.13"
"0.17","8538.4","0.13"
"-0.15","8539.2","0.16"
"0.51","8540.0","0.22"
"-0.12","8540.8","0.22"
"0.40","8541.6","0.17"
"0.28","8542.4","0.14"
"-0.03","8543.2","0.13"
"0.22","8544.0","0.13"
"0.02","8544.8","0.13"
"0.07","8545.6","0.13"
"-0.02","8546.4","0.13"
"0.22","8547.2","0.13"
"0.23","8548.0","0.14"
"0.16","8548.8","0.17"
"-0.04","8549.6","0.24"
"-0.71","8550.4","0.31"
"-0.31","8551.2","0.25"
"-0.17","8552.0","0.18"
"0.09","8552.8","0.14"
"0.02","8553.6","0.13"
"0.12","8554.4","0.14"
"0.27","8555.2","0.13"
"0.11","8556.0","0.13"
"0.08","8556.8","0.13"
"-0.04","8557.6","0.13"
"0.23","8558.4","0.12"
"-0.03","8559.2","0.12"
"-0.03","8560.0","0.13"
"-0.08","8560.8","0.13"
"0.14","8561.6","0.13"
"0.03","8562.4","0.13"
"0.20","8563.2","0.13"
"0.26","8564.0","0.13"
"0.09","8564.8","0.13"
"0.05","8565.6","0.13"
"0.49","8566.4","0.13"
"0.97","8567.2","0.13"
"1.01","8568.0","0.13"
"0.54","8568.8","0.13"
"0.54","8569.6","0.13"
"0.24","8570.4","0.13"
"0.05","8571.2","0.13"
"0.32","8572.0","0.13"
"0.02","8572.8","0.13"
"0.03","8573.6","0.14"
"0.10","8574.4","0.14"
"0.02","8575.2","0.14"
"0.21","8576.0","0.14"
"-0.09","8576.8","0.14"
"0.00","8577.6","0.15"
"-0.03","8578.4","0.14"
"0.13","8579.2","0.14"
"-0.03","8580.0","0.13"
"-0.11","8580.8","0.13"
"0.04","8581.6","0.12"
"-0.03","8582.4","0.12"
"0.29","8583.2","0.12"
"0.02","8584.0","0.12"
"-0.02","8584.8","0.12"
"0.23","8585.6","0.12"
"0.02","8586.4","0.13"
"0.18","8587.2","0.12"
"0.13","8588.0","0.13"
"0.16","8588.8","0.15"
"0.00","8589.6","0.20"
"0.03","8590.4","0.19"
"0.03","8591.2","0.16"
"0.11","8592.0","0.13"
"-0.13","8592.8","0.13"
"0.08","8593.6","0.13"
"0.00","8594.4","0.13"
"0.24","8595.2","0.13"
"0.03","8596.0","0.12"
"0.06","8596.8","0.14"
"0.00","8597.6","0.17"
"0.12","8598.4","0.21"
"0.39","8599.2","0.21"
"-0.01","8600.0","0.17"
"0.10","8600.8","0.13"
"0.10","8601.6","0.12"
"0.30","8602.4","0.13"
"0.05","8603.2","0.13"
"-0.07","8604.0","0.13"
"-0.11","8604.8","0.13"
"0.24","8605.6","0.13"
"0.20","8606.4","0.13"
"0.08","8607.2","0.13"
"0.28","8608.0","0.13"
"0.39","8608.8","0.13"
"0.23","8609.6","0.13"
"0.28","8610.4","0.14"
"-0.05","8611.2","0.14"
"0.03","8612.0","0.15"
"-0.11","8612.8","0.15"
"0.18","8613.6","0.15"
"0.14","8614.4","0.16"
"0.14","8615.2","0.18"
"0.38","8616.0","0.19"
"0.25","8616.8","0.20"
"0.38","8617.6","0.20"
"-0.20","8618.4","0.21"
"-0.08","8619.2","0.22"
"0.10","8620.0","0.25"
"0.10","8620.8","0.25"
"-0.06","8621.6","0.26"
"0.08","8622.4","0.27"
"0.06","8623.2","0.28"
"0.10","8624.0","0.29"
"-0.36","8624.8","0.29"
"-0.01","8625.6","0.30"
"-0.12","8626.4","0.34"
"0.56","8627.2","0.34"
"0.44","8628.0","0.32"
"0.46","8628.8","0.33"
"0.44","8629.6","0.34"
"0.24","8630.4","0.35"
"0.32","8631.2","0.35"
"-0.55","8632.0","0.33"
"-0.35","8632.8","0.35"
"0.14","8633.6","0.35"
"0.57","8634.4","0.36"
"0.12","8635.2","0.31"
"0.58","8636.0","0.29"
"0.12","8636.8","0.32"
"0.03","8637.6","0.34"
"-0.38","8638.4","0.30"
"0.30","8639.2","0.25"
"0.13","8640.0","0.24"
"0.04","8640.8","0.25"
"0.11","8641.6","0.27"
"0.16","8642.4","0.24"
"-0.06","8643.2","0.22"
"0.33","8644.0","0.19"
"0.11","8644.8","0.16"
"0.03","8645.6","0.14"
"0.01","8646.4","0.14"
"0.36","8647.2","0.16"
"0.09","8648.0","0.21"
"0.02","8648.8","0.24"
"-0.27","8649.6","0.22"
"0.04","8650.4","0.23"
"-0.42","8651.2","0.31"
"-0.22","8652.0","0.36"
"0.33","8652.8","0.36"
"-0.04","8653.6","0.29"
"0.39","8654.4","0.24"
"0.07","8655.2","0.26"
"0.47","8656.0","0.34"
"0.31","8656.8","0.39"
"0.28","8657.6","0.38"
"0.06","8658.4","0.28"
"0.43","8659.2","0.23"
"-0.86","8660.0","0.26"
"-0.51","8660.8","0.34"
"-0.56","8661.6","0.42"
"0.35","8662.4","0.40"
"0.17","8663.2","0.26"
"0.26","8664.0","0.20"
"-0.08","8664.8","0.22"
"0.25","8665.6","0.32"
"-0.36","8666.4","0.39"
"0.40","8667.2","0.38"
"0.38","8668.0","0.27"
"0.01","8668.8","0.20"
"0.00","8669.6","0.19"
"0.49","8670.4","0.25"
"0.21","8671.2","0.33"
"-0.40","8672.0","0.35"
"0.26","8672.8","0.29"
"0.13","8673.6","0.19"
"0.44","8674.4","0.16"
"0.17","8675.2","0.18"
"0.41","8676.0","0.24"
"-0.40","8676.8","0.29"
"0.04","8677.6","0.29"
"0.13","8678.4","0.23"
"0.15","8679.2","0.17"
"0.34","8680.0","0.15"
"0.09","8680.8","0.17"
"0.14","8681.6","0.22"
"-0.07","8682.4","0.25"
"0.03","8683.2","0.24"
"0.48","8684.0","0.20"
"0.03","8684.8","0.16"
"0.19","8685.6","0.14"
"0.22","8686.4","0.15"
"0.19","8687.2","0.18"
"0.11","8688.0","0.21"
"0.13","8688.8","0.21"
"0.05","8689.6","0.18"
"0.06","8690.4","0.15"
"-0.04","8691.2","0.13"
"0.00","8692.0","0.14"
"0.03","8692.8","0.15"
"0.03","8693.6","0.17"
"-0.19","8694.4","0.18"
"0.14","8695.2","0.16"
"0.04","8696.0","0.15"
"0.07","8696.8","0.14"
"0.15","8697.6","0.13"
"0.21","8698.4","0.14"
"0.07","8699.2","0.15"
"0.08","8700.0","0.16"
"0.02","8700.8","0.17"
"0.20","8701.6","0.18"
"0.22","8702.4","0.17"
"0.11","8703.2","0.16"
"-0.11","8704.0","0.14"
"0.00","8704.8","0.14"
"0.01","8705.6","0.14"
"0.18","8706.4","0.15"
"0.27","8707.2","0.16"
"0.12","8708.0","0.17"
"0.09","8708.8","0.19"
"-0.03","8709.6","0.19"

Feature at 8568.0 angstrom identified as H-beta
